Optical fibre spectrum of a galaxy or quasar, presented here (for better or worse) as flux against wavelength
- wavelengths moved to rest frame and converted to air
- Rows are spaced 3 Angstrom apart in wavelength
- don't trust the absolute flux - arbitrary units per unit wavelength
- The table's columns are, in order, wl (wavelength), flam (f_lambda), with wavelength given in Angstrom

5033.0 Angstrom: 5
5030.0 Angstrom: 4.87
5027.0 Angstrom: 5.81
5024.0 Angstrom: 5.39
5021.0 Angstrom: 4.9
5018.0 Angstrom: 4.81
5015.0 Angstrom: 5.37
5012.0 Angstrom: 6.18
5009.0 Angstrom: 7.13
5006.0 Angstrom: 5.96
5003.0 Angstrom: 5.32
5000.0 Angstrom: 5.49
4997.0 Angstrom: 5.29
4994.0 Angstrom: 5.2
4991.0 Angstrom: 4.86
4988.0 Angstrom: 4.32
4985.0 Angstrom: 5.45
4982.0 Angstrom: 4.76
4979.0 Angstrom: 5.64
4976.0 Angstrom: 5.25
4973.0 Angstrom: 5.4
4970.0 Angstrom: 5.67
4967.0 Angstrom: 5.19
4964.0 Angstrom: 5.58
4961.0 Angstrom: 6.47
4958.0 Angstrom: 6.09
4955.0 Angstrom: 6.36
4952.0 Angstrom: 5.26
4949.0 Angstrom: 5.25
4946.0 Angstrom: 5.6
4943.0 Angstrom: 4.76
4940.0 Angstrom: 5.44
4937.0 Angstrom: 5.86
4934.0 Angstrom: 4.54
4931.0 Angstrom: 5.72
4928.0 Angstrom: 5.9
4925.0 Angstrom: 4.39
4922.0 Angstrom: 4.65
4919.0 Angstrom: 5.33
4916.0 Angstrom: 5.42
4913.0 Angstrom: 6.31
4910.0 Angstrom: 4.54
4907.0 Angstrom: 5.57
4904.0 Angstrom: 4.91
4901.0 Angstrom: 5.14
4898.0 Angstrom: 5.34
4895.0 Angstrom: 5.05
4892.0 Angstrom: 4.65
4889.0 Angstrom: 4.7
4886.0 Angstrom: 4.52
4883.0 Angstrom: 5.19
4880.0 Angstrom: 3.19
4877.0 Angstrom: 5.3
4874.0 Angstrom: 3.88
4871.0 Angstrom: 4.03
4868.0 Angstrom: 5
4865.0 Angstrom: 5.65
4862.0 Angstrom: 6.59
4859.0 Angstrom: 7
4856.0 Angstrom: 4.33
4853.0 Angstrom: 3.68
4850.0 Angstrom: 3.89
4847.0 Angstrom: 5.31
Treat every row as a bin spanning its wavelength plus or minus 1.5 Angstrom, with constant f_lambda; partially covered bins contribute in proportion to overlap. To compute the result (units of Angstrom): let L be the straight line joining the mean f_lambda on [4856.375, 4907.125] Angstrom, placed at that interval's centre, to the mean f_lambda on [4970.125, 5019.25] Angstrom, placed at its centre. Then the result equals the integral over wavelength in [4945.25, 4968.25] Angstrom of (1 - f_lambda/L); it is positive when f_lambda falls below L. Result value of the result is -2.0 Angstrom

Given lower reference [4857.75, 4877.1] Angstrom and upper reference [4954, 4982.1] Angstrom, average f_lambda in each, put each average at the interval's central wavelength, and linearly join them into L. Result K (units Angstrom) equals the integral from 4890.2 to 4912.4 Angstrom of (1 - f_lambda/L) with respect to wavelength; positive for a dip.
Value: 1.5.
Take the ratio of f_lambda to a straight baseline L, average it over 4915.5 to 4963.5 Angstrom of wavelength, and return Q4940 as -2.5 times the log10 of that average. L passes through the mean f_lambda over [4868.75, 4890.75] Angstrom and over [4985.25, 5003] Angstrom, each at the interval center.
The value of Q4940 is -0.14 mag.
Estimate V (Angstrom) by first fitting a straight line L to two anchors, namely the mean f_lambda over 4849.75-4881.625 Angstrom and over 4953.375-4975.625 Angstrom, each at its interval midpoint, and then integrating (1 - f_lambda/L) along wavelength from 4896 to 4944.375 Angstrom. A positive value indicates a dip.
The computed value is 1.0 Angstrom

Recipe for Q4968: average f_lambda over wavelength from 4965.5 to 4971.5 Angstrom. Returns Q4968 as 5.43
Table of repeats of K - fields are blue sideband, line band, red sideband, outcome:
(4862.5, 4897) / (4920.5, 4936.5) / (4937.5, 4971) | 0.65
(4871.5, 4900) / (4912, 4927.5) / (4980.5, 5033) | -1.27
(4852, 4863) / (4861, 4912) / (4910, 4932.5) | 4.62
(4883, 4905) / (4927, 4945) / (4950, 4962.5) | 0.93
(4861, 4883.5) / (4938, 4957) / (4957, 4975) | 0.20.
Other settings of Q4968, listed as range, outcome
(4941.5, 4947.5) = 5.18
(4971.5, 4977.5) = 5.33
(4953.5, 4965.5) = 6.12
